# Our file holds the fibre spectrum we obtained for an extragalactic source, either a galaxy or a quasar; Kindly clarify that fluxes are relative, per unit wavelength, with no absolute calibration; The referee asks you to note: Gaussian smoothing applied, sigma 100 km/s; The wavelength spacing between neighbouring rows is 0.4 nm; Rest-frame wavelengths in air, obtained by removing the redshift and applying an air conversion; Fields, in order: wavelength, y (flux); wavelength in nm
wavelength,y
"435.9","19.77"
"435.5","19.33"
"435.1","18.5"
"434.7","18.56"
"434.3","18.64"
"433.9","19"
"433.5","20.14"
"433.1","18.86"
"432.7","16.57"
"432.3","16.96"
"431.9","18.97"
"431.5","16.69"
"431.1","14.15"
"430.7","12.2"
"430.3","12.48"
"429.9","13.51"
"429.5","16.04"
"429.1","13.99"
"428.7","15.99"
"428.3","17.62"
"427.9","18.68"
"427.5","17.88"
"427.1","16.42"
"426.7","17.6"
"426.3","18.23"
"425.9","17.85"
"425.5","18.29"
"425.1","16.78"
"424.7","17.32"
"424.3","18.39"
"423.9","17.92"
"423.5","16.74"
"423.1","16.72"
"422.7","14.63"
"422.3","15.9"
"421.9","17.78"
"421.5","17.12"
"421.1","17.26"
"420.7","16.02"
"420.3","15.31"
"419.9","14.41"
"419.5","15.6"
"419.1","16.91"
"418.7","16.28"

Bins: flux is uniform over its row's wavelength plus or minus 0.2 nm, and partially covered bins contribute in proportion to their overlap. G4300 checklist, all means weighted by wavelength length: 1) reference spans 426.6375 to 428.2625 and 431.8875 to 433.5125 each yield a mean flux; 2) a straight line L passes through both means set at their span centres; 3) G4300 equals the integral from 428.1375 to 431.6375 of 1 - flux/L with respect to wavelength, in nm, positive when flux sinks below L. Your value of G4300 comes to 0.62 nm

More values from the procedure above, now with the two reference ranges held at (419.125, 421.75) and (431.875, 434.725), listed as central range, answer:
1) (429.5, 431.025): 0.391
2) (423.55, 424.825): -0.079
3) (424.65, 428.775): -0.087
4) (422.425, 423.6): 0.040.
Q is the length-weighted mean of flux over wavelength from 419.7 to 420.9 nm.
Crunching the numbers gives 15.2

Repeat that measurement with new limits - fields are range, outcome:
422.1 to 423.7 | 16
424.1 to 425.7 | 17.7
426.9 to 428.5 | 17.7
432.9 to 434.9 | 19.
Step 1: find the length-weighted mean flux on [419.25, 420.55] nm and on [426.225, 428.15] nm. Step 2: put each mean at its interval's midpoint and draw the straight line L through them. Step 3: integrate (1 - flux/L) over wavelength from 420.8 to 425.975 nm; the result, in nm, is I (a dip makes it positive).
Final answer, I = -0.215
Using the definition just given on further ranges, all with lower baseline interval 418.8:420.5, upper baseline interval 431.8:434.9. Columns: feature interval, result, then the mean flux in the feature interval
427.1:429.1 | 0.032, 17.1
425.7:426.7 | -0.058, 18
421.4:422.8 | -0.028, 16.4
